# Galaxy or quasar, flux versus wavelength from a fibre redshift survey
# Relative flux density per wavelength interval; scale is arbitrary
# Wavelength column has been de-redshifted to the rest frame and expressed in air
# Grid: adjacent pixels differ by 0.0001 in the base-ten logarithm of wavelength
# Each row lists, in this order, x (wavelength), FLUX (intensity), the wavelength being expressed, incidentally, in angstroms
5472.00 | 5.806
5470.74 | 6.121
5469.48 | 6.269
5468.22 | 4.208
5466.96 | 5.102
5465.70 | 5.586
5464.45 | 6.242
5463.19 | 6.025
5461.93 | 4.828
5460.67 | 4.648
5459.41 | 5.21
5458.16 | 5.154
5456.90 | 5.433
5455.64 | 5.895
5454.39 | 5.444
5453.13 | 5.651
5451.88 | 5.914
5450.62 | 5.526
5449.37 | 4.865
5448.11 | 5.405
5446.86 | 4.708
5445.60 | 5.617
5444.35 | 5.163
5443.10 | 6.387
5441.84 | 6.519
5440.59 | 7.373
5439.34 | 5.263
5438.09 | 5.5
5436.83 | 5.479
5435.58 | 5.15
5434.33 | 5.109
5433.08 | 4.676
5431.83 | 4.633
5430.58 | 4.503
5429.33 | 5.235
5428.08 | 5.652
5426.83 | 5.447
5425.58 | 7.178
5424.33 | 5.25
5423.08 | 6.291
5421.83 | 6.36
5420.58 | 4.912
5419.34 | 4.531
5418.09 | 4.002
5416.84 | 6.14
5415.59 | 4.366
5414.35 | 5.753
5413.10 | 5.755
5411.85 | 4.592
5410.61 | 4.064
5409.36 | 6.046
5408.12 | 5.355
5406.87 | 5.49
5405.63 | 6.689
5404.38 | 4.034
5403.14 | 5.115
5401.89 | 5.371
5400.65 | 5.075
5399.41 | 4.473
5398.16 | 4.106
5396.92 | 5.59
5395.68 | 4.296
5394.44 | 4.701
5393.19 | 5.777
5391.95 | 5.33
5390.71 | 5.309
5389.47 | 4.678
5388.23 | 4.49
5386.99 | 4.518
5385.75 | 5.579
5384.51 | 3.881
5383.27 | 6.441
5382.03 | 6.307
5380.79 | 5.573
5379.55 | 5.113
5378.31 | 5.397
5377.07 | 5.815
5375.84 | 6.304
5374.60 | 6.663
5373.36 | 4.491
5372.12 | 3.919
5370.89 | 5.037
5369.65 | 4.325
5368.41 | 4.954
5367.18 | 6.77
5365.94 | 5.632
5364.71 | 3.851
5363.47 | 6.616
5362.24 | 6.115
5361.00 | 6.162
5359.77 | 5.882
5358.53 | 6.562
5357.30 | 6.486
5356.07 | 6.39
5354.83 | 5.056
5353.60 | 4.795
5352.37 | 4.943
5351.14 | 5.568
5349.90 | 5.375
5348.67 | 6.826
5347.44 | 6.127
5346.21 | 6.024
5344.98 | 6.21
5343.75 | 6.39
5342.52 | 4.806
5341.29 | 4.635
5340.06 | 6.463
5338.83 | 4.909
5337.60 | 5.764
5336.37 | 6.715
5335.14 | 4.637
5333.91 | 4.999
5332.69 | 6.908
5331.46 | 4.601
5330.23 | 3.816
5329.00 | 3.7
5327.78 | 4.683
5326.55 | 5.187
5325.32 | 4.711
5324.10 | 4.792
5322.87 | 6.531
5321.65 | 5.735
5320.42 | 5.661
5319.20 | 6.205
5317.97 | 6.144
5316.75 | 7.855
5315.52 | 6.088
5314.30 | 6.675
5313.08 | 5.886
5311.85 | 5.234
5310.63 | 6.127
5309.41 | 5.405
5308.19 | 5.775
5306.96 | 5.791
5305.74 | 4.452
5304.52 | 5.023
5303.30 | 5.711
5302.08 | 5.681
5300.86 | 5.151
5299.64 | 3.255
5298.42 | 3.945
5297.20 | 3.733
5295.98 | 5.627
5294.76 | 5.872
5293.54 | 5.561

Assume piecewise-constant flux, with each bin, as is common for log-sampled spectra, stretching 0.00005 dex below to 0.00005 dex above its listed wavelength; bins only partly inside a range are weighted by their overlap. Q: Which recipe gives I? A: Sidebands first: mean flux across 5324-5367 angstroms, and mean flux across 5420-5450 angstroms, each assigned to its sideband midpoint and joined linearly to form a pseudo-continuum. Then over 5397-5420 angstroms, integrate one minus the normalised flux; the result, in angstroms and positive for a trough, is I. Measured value 1.9 angstroms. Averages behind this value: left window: 5.52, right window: 5.53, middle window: 5.07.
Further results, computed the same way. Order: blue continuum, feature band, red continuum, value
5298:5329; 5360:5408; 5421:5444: 2.7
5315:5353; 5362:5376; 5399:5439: 0.3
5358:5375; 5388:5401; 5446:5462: 1.2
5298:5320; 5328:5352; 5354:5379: 0.5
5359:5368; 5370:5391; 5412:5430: 1.8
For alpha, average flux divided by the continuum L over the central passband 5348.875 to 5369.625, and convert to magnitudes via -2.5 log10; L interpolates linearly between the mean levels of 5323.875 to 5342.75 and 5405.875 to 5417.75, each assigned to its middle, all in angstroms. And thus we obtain -0.10 mag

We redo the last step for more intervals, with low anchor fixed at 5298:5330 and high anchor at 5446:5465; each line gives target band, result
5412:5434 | 0.02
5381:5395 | 0.04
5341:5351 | -0.08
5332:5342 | -0.04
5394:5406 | 0.10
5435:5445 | -0.09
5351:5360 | -0.06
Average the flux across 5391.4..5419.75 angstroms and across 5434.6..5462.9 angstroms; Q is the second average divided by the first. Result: 1.09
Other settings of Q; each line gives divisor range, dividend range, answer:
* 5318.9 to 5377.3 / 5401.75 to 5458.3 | 0.98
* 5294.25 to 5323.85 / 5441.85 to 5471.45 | 0.99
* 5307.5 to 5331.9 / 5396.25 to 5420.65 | 0.92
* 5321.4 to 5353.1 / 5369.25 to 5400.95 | 0.95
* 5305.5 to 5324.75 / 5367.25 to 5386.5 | 0.90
